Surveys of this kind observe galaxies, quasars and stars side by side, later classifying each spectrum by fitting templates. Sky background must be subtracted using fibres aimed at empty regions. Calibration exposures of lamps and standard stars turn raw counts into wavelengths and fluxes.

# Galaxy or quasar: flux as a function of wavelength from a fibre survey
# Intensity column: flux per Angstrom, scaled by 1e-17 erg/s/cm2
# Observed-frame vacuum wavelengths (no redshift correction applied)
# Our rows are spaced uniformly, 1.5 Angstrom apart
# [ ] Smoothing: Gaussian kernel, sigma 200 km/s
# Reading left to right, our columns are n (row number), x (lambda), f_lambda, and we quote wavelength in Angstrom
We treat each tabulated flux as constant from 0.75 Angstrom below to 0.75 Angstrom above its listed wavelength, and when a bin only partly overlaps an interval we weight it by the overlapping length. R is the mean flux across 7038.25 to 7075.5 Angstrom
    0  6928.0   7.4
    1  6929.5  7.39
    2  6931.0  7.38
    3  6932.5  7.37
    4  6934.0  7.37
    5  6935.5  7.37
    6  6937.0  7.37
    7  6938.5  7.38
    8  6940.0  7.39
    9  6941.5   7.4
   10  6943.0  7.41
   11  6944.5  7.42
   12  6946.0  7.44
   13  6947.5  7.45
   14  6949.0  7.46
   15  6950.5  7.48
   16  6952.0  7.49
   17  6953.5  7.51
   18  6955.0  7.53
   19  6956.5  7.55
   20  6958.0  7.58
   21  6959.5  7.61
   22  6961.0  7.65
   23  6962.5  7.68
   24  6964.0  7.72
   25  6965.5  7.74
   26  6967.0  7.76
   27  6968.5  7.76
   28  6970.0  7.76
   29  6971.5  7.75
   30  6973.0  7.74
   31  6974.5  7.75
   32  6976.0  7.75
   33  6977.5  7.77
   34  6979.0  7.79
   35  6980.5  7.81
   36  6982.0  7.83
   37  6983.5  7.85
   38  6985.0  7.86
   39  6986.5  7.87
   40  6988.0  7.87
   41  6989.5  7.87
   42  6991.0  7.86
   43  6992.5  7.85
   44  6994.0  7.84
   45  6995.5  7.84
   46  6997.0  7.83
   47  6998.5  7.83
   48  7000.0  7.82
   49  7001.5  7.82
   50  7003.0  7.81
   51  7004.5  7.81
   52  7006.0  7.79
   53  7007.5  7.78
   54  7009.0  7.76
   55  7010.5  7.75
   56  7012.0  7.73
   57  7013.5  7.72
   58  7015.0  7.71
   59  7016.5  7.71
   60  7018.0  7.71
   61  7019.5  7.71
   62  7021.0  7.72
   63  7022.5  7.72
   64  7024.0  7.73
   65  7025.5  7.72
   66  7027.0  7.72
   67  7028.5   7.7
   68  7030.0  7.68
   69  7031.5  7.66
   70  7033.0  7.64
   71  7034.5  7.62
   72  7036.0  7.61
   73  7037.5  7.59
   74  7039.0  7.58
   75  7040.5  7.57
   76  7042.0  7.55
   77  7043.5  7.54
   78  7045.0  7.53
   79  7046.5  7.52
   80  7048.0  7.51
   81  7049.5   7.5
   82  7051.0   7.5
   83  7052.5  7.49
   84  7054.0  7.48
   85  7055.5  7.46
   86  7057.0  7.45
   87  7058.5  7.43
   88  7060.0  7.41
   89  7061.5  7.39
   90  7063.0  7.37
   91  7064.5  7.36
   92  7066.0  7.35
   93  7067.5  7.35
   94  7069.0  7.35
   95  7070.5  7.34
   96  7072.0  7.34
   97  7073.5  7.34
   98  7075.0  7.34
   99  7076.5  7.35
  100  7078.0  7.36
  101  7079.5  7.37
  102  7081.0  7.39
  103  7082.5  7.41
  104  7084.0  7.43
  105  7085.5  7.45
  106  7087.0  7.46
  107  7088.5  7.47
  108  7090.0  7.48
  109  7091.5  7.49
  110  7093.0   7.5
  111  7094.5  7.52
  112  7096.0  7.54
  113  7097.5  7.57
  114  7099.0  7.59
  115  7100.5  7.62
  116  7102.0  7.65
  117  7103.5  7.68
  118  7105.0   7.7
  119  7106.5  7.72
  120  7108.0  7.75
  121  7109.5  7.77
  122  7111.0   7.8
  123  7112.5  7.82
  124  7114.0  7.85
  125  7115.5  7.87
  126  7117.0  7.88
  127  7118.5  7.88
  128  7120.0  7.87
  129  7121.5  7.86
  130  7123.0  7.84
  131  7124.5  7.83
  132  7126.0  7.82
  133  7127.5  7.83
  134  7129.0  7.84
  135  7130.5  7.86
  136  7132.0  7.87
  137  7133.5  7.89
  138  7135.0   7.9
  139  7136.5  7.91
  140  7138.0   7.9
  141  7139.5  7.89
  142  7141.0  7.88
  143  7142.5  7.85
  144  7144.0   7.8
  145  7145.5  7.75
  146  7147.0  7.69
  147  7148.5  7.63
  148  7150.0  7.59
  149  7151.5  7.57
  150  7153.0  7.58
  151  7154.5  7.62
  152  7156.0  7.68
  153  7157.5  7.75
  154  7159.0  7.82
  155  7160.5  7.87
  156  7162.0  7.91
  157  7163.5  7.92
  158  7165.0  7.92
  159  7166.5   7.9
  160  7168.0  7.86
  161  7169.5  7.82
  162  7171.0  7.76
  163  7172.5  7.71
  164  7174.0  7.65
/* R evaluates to 7.44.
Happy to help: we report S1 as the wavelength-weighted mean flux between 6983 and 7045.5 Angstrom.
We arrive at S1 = 7.74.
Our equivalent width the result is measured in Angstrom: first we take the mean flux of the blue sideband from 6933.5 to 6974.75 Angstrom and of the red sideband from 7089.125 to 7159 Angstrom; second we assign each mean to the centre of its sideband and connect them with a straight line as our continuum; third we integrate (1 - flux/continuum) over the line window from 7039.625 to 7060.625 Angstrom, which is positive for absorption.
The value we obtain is 0.4 Angstrom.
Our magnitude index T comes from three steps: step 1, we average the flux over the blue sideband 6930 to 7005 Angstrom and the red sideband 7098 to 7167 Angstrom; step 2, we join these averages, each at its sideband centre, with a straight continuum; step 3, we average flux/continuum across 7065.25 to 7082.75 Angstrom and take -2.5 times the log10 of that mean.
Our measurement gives 0.06 mag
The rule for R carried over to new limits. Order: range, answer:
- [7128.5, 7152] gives 7.8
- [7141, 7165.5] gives 7.75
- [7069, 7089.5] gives 7.39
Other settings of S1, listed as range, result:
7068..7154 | 7.66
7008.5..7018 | 7.73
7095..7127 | 7.76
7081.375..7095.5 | 7.47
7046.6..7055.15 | 7.5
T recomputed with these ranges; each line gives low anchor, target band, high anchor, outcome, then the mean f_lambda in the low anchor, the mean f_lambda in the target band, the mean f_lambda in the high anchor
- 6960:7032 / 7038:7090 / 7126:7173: 0.050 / 7.77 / 7.43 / 7.8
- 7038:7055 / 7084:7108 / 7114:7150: 0.020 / 7.52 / 7.56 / 7.84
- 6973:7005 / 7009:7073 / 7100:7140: 0.037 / 7.82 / 7.56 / 7.82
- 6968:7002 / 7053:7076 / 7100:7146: 0.062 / 7.81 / 7.38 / 7.82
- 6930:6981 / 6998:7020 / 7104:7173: -0.018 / 7.57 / 7.76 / 7.8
